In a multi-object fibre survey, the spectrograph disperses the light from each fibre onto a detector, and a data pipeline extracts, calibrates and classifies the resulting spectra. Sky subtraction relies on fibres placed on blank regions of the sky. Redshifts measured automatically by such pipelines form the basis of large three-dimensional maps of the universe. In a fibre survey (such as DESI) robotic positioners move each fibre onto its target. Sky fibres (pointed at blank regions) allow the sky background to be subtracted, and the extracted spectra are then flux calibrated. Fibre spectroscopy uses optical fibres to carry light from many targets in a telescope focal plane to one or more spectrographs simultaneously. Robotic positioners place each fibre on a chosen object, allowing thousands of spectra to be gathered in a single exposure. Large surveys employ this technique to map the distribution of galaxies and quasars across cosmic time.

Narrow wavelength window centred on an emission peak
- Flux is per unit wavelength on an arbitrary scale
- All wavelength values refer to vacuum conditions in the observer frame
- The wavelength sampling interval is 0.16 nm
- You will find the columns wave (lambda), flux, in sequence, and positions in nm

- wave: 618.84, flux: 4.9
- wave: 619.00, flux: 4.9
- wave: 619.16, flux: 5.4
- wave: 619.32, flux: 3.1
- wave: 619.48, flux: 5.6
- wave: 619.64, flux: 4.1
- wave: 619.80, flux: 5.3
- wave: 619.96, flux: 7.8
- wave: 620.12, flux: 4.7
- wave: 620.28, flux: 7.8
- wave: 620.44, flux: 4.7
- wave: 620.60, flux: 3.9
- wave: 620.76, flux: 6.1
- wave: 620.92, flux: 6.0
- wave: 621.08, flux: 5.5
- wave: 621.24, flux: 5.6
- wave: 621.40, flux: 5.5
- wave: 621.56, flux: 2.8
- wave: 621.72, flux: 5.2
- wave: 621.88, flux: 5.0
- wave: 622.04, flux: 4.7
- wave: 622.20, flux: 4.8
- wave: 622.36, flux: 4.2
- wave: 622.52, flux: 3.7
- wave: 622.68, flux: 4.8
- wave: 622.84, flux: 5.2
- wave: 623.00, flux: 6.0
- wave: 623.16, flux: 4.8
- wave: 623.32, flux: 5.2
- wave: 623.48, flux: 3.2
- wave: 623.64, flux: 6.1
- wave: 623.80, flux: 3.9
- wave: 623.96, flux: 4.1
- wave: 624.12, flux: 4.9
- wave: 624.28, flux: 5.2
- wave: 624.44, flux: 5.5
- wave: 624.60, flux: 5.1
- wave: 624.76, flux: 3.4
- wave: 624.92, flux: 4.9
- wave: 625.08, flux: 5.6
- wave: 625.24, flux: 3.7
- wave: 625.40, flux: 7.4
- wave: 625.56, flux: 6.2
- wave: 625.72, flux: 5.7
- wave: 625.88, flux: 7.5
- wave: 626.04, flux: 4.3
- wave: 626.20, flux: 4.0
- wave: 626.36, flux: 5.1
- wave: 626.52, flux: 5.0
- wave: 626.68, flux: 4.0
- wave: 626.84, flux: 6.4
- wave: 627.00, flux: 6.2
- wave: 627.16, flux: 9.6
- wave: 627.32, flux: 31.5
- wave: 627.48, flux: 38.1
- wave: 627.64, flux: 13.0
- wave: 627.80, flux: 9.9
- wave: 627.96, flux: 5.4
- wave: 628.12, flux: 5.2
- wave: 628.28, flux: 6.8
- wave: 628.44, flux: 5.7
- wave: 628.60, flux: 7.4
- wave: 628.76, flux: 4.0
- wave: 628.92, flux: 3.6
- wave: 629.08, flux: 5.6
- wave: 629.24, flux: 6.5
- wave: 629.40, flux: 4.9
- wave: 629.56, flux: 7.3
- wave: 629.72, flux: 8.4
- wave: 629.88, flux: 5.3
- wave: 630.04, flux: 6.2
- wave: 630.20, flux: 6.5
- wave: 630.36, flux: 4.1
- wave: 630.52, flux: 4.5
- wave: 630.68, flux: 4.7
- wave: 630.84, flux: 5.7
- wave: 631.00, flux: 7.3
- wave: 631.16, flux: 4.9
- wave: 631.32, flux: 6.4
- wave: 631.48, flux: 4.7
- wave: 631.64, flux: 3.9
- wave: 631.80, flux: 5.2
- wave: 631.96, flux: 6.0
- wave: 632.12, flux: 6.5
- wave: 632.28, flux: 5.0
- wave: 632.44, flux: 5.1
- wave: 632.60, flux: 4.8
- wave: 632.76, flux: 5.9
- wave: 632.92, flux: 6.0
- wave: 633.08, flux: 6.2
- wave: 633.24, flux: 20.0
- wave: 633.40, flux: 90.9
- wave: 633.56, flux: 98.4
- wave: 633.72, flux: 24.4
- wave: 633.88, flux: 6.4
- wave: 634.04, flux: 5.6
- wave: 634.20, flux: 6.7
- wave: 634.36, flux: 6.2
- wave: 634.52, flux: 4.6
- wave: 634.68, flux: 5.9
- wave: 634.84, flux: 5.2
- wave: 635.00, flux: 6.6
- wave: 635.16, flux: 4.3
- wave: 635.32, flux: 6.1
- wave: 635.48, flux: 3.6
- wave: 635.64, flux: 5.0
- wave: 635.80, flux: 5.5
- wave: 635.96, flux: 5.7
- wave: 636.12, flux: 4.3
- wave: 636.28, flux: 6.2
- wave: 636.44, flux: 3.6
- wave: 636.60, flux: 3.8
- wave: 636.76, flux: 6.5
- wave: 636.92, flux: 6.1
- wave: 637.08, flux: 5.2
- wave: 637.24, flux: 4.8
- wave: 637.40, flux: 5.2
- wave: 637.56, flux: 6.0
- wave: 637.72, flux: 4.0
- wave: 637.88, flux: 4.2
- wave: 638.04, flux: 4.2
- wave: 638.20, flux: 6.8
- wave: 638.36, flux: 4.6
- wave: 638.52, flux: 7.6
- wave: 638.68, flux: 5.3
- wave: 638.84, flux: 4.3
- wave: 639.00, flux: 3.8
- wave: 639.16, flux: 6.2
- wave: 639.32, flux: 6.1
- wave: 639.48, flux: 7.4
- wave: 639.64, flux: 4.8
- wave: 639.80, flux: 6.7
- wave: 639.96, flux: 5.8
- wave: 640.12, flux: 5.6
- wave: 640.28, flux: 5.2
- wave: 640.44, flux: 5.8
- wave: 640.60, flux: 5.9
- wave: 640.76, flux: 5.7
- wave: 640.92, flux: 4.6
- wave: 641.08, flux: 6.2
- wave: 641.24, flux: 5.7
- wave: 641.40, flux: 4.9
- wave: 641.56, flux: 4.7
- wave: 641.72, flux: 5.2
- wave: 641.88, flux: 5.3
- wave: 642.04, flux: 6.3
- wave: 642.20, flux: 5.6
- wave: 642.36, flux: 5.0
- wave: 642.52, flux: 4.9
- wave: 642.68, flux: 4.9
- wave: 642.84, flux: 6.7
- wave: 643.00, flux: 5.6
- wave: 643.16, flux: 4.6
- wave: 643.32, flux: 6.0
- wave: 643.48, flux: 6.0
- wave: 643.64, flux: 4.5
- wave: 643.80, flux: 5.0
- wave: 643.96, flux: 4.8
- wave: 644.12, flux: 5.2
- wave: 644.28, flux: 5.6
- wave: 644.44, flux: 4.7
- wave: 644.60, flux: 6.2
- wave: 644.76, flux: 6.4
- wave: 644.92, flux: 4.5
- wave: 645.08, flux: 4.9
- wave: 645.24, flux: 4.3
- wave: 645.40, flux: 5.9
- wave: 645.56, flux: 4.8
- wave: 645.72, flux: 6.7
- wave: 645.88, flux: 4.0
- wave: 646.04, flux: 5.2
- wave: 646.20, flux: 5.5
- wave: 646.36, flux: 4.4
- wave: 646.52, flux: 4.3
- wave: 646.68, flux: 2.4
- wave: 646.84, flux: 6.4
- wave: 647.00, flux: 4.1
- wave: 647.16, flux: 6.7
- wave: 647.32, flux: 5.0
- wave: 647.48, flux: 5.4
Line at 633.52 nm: [O III]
